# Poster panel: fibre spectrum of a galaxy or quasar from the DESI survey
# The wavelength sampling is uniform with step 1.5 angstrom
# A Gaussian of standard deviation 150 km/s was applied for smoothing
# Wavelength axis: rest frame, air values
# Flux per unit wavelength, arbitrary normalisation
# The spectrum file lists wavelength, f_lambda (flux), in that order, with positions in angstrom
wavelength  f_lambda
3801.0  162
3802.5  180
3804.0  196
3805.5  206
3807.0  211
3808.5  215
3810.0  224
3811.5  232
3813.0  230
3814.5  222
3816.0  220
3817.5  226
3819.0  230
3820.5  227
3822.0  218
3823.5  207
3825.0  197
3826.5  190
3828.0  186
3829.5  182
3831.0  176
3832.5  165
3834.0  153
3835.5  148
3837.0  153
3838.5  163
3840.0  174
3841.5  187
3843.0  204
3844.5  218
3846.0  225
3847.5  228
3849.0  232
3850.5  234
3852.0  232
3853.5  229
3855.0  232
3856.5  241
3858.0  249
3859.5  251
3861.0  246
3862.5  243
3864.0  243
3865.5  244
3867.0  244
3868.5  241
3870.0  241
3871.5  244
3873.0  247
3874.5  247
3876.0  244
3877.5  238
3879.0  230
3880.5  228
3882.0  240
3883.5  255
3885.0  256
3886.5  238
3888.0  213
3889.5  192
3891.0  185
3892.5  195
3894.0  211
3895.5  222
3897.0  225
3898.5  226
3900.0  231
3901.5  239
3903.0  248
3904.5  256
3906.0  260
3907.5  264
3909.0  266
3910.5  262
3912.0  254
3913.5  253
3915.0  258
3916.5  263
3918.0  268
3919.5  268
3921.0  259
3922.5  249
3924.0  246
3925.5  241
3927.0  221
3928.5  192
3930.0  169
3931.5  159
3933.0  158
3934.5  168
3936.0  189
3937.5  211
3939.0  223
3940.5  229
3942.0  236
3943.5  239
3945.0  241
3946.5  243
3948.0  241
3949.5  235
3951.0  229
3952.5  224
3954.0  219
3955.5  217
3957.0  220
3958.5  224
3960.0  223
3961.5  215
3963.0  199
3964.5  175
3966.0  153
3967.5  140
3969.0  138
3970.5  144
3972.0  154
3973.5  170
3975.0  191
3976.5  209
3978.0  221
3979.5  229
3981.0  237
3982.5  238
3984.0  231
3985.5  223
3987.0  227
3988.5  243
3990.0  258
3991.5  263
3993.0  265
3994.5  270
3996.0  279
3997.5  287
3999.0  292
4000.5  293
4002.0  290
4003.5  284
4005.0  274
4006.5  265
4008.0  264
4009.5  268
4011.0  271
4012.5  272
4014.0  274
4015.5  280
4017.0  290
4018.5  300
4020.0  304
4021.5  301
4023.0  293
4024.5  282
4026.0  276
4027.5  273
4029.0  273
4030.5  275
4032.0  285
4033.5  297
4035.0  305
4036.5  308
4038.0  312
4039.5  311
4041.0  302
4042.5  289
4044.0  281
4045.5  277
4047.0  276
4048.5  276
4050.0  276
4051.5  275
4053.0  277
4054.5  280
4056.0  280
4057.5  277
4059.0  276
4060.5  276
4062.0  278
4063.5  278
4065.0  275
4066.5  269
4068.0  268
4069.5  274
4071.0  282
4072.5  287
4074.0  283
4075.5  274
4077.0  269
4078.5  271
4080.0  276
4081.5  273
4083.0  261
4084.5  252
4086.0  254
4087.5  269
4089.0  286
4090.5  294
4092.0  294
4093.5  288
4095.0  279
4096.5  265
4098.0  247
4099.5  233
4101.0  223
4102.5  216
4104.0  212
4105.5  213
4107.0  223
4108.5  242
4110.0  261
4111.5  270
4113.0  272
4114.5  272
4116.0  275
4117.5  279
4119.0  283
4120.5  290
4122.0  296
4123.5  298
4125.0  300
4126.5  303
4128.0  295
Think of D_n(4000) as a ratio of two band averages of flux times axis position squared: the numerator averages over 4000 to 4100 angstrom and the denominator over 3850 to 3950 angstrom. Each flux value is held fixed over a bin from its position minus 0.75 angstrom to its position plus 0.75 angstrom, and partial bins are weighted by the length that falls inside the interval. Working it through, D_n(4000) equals 1.3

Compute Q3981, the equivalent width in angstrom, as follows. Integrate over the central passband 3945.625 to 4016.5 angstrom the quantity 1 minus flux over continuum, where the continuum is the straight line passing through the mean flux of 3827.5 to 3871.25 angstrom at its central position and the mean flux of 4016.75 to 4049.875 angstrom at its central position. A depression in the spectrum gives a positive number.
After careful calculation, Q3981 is 9.3 angstrom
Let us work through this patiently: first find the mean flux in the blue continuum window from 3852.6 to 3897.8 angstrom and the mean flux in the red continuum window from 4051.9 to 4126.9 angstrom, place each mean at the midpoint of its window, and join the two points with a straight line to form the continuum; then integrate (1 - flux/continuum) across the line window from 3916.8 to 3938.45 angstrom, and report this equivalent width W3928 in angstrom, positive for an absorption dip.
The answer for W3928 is 2.4 angstrom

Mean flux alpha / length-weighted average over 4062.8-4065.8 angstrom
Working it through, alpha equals 276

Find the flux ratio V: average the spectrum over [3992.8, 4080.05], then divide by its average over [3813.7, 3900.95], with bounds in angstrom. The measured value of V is 1.29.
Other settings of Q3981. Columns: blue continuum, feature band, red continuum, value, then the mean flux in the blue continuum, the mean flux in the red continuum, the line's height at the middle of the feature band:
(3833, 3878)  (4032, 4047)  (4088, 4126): -2.55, 222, 265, 253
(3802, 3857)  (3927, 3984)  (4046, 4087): 9.01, 205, 274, 242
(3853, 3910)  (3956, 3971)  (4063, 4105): 3.88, 237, 266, 249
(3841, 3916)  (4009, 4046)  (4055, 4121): -4.39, 236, 266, 258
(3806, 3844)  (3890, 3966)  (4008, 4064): 4.19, 198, 284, 240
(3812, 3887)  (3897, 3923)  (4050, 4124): -2.38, 220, 268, 232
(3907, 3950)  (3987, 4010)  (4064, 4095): -1.84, 231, 275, 251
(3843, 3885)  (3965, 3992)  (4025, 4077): 6.36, 238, 282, 265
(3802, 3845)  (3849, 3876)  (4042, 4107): -4.21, 198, 268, 209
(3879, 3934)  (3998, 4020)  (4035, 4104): -1.86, 232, 274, 259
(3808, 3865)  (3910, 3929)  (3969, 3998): -2.59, 211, 226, 219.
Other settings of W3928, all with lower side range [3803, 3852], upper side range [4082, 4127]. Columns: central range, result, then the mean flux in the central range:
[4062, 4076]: -1.1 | 277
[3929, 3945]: 1.9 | 200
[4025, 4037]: -1.8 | 286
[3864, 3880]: -2.2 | 242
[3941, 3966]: 1.0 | 222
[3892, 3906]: -0.7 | 230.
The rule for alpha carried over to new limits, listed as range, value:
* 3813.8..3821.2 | 225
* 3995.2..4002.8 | 288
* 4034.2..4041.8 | 307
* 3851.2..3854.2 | 231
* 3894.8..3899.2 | 224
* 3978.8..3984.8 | 234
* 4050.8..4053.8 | 276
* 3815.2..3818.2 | 223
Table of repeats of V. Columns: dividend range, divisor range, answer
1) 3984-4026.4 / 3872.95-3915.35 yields 1.16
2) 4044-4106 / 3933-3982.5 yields 1.31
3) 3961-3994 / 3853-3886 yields 0.85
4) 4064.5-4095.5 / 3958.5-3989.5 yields 1.38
